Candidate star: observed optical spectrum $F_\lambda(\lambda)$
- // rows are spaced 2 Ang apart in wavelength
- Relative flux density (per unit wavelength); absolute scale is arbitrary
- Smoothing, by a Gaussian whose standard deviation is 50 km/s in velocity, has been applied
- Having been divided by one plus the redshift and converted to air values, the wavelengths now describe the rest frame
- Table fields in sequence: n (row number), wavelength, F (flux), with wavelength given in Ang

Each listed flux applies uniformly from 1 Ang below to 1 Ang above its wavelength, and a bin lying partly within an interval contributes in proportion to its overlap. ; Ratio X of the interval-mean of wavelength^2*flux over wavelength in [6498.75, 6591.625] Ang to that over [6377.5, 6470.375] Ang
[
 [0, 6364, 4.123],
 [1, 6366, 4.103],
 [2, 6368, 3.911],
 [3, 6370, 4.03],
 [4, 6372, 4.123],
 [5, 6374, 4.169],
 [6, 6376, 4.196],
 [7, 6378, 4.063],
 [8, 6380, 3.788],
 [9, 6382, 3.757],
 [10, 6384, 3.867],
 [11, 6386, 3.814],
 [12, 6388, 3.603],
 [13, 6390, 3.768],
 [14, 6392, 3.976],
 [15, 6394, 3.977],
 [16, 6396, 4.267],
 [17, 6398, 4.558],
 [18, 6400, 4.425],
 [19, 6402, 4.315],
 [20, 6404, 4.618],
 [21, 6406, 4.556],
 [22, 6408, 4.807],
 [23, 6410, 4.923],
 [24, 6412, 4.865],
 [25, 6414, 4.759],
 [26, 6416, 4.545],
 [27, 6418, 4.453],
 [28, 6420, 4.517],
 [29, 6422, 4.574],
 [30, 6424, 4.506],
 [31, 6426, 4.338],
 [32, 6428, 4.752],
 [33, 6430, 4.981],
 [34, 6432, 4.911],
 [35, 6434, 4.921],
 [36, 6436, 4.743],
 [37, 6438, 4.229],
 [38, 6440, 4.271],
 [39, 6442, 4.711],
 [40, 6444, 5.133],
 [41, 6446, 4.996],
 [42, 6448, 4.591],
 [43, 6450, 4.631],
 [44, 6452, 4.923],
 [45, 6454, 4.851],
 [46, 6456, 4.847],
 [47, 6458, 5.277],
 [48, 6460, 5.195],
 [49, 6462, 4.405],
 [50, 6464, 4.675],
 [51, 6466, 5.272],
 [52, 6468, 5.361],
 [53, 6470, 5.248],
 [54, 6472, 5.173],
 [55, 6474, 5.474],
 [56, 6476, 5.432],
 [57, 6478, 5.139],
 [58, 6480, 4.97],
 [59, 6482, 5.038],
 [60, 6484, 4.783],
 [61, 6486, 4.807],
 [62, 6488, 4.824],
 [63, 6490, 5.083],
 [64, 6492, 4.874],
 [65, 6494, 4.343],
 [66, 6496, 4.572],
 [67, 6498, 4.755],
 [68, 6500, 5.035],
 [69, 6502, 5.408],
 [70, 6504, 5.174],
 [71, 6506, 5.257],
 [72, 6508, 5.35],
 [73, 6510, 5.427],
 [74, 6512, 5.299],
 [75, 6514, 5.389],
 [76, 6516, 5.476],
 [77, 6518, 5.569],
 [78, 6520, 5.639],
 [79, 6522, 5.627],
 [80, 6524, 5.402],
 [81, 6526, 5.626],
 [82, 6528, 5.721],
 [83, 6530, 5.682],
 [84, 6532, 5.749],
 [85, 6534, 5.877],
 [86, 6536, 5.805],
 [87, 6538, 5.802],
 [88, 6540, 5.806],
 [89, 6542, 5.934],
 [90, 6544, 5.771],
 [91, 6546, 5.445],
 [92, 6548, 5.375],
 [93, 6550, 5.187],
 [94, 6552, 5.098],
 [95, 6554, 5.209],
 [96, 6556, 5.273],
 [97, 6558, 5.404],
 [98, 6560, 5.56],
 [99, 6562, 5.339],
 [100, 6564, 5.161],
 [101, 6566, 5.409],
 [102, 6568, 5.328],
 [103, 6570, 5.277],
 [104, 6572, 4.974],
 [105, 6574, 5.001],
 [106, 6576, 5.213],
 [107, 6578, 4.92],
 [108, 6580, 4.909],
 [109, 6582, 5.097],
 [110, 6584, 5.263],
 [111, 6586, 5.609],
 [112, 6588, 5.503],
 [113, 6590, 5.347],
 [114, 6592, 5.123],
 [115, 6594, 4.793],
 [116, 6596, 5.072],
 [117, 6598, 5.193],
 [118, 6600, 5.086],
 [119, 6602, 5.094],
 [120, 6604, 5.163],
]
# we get 1.23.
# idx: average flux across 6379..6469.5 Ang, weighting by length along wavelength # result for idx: 4.56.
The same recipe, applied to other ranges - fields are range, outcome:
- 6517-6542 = 5.7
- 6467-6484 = 5.2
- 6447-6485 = 5.01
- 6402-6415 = 4.72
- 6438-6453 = 4.72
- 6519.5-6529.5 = 5.61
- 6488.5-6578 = 5.35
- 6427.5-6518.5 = 4.99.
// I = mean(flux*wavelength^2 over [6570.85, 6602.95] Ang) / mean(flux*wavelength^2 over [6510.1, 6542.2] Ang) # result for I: 0.9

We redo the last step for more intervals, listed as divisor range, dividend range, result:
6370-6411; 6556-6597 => 1.32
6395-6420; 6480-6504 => 1.09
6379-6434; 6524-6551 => 1.34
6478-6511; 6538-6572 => 1.11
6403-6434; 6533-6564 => 1.23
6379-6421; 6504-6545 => 1.36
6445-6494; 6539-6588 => 1.10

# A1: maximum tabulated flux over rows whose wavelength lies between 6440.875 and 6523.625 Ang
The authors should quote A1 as 5.639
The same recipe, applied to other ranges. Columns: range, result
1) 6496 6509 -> 5.408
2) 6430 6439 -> 4.981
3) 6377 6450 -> 5.133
